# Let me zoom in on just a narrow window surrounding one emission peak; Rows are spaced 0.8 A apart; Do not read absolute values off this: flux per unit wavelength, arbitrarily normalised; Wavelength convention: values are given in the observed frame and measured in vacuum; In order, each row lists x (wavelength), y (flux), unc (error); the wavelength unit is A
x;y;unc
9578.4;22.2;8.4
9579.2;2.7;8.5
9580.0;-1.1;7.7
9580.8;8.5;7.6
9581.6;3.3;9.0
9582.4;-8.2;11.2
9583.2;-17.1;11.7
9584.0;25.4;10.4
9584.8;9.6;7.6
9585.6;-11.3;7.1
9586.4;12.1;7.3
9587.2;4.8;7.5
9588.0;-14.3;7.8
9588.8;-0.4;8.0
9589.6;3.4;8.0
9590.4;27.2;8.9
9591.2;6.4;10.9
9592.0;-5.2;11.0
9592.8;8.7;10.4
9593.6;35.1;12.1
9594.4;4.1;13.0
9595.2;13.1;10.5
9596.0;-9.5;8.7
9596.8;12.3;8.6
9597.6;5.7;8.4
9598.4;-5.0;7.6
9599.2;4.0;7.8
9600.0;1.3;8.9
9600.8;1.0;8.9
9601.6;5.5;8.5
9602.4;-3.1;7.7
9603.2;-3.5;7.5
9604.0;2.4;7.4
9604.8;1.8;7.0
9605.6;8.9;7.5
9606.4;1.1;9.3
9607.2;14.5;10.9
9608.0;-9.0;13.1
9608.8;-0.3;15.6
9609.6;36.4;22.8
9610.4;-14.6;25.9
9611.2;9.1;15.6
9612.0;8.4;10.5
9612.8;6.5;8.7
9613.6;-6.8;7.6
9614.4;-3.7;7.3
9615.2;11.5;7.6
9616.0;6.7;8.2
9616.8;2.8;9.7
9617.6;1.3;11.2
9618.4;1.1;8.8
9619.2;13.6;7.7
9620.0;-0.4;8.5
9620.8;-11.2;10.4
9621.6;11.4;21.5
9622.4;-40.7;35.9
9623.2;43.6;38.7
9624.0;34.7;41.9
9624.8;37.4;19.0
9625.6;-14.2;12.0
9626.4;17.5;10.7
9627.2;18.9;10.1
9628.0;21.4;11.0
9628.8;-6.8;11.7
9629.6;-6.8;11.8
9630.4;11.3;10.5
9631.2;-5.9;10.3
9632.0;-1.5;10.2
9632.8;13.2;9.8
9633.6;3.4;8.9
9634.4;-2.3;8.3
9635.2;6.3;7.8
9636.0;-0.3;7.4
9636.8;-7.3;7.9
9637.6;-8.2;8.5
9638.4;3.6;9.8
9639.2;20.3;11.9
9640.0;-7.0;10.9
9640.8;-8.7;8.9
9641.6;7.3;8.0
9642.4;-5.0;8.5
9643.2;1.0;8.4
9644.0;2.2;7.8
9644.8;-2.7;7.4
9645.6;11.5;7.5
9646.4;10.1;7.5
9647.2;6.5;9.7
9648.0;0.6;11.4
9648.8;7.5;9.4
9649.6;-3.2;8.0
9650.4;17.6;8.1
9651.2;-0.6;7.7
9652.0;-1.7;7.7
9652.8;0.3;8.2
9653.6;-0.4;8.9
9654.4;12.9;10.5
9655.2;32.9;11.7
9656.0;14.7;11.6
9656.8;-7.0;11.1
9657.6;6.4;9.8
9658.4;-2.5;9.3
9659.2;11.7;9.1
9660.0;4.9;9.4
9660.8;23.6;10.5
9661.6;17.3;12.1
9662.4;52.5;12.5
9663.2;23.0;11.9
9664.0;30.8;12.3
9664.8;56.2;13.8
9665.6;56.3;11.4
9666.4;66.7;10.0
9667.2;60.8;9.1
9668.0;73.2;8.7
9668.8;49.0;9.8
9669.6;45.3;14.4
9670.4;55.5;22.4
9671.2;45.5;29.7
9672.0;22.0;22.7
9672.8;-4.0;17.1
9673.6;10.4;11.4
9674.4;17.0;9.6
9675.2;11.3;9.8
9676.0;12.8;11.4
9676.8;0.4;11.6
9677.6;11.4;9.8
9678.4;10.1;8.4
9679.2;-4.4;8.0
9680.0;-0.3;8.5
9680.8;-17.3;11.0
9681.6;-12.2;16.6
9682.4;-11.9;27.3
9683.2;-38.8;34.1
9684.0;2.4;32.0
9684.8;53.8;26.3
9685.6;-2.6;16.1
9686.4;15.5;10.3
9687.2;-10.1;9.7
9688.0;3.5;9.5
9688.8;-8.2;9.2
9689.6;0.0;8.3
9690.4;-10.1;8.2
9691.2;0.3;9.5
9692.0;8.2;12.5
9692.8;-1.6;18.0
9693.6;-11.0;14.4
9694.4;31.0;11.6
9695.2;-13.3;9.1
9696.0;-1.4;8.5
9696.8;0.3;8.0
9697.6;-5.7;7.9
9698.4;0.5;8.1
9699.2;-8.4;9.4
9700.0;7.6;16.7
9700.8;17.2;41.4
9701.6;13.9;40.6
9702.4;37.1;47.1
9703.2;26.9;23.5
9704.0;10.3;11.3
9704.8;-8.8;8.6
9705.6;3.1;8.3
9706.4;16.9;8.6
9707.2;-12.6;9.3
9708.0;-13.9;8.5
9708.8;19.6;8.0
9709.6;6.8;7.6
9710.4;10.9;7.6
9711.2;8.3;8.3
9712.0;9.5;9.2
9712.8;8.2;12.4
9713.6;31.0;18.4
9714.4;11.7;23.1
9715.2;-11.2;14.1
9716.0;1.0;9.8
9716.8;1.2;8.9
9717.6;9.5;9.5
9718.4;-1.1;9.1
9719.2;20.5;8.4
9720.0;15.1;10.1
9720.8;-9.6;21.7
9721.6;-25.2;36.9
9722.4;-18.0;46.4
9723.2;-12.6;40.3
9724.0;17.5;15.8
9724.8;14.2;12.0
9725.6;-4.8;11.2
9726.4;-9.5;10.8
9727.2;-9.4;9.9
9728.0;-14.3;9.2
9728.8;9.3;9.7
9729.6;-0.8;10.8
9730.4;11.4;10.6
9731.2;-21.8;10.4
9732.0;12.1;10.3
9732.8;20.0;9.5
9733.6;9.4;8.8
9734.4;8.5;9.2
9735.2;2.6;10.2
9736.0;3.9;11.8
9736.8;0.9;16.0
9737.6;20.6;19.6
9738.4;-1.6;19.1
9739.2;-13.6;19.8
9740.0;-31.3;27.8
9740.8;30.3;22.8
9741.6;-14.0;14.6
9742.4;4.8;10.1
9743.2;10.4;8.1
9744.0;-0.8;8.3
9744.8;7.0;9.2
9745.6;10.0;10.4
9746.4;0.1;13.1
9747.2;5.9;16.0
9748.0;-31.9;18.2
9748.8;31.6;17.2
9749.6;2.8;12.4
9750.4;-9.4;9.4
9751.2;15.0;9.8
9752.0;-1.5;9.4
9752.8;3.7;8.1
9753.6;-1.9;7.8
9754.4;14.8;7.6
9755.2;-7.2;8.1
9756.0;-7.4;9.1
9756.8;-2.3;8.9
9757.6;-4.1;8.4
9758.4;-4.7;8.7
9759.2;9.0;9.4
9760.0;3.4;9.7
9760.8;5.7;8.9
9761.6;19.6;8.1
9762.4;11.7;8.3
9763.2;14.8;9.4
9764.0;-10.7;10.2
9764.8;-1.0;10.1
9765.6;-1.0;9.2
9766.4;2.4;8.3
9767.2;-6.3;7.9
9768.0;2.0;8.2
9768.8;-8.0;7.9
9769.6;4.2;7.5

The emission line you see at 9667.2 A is H-beta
